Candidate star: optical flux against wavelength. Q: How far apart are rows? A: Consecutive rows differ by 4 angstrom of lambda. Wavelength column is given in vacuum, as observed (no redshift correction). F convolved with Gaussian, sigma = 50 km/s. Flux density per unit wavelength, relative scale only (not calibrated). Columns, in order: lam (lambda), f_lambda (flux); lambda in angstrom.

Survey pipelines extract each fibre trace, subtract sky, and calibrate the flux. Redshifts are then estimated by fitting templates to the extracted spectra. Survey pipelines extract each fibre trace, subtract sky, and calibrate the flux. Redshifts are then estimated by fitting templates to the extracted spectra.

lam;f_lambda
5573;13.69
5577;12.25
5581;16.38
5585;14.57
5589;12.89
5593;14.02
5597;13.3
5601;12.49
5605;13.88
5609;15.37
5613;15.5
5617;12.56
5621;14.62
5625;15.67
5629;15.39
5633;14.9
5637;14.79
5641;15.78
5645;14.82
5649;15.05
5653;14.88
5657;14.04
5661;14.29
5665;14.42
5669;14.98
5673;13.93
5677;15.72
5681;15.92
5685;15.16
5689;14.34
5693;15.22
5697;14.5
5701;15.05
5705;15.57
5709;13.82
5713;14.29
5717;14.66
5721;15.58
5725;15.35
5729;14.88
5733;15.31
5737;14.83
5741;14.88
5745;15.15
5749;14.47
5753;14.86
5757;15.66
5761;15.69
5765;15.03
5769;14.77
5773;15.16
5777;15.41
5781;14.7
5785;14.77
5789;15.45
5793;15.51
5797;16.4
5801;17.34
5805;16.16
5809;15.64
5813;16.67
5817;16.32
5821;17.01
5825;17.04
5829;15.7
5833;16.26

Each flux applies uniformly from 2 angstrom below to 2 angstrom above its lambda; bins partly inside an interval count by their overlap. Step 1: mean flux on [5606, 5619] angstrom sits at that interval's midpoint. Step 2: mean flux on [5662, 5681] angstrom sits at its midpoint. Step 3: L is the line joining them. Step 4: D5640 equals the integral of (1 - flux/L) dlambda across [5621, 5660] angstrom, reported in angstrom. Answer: -1.0 angstrom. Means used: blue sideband 14.4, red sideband 14.9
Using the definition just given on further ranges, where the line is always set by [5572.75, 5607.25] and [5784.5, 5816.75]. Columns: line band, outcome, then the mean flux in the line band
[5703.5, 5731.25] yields 0.5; 14.9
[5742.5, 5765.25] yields 0.6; 15.1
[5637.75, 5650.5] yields -0.8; 15.2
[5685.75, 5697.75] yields 0.1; 14.8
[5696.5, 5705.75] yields -0.1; 15.1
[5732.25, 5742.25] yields 0.3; 15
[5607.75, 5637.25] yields -1.6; 14.8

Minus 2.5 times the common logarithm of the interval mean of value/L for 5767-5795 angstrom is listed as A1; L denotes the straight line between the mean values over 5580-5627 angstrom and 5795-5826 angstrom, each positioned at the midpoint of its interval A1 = 0.08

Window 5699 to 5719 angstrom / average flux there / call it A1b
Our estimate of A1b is 14.7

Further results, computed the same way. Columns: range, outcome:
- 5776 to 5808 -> 15.7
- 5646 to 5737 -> 14.9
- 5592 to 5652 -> 14.6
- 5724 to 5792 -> 15.1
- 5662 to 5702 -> 14.9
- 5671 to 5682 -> 15.1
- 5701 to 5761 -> 15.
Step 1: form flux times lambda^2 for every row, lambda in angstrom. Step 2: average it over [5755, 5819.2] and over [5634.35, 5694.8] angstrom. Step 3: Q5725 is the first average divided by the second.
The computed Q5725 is 1.10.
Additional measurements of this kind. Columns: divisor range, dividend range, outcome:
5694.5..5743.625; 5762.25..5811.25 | 1.07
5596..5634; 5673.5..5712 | 1.07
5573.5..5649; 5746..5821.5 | 1.15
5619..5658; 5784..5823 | 1.14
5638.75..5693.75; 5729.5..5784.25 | 1.04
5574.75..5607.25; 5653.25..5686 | 1.11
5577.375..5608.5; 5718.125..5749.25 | 1.14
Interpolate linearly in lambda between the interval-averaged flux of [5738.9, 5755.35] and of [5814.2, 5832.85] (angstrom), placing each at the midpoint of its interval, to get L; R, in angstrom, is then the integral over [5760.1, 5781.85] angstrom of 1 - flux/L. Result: 0.3 angstrom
